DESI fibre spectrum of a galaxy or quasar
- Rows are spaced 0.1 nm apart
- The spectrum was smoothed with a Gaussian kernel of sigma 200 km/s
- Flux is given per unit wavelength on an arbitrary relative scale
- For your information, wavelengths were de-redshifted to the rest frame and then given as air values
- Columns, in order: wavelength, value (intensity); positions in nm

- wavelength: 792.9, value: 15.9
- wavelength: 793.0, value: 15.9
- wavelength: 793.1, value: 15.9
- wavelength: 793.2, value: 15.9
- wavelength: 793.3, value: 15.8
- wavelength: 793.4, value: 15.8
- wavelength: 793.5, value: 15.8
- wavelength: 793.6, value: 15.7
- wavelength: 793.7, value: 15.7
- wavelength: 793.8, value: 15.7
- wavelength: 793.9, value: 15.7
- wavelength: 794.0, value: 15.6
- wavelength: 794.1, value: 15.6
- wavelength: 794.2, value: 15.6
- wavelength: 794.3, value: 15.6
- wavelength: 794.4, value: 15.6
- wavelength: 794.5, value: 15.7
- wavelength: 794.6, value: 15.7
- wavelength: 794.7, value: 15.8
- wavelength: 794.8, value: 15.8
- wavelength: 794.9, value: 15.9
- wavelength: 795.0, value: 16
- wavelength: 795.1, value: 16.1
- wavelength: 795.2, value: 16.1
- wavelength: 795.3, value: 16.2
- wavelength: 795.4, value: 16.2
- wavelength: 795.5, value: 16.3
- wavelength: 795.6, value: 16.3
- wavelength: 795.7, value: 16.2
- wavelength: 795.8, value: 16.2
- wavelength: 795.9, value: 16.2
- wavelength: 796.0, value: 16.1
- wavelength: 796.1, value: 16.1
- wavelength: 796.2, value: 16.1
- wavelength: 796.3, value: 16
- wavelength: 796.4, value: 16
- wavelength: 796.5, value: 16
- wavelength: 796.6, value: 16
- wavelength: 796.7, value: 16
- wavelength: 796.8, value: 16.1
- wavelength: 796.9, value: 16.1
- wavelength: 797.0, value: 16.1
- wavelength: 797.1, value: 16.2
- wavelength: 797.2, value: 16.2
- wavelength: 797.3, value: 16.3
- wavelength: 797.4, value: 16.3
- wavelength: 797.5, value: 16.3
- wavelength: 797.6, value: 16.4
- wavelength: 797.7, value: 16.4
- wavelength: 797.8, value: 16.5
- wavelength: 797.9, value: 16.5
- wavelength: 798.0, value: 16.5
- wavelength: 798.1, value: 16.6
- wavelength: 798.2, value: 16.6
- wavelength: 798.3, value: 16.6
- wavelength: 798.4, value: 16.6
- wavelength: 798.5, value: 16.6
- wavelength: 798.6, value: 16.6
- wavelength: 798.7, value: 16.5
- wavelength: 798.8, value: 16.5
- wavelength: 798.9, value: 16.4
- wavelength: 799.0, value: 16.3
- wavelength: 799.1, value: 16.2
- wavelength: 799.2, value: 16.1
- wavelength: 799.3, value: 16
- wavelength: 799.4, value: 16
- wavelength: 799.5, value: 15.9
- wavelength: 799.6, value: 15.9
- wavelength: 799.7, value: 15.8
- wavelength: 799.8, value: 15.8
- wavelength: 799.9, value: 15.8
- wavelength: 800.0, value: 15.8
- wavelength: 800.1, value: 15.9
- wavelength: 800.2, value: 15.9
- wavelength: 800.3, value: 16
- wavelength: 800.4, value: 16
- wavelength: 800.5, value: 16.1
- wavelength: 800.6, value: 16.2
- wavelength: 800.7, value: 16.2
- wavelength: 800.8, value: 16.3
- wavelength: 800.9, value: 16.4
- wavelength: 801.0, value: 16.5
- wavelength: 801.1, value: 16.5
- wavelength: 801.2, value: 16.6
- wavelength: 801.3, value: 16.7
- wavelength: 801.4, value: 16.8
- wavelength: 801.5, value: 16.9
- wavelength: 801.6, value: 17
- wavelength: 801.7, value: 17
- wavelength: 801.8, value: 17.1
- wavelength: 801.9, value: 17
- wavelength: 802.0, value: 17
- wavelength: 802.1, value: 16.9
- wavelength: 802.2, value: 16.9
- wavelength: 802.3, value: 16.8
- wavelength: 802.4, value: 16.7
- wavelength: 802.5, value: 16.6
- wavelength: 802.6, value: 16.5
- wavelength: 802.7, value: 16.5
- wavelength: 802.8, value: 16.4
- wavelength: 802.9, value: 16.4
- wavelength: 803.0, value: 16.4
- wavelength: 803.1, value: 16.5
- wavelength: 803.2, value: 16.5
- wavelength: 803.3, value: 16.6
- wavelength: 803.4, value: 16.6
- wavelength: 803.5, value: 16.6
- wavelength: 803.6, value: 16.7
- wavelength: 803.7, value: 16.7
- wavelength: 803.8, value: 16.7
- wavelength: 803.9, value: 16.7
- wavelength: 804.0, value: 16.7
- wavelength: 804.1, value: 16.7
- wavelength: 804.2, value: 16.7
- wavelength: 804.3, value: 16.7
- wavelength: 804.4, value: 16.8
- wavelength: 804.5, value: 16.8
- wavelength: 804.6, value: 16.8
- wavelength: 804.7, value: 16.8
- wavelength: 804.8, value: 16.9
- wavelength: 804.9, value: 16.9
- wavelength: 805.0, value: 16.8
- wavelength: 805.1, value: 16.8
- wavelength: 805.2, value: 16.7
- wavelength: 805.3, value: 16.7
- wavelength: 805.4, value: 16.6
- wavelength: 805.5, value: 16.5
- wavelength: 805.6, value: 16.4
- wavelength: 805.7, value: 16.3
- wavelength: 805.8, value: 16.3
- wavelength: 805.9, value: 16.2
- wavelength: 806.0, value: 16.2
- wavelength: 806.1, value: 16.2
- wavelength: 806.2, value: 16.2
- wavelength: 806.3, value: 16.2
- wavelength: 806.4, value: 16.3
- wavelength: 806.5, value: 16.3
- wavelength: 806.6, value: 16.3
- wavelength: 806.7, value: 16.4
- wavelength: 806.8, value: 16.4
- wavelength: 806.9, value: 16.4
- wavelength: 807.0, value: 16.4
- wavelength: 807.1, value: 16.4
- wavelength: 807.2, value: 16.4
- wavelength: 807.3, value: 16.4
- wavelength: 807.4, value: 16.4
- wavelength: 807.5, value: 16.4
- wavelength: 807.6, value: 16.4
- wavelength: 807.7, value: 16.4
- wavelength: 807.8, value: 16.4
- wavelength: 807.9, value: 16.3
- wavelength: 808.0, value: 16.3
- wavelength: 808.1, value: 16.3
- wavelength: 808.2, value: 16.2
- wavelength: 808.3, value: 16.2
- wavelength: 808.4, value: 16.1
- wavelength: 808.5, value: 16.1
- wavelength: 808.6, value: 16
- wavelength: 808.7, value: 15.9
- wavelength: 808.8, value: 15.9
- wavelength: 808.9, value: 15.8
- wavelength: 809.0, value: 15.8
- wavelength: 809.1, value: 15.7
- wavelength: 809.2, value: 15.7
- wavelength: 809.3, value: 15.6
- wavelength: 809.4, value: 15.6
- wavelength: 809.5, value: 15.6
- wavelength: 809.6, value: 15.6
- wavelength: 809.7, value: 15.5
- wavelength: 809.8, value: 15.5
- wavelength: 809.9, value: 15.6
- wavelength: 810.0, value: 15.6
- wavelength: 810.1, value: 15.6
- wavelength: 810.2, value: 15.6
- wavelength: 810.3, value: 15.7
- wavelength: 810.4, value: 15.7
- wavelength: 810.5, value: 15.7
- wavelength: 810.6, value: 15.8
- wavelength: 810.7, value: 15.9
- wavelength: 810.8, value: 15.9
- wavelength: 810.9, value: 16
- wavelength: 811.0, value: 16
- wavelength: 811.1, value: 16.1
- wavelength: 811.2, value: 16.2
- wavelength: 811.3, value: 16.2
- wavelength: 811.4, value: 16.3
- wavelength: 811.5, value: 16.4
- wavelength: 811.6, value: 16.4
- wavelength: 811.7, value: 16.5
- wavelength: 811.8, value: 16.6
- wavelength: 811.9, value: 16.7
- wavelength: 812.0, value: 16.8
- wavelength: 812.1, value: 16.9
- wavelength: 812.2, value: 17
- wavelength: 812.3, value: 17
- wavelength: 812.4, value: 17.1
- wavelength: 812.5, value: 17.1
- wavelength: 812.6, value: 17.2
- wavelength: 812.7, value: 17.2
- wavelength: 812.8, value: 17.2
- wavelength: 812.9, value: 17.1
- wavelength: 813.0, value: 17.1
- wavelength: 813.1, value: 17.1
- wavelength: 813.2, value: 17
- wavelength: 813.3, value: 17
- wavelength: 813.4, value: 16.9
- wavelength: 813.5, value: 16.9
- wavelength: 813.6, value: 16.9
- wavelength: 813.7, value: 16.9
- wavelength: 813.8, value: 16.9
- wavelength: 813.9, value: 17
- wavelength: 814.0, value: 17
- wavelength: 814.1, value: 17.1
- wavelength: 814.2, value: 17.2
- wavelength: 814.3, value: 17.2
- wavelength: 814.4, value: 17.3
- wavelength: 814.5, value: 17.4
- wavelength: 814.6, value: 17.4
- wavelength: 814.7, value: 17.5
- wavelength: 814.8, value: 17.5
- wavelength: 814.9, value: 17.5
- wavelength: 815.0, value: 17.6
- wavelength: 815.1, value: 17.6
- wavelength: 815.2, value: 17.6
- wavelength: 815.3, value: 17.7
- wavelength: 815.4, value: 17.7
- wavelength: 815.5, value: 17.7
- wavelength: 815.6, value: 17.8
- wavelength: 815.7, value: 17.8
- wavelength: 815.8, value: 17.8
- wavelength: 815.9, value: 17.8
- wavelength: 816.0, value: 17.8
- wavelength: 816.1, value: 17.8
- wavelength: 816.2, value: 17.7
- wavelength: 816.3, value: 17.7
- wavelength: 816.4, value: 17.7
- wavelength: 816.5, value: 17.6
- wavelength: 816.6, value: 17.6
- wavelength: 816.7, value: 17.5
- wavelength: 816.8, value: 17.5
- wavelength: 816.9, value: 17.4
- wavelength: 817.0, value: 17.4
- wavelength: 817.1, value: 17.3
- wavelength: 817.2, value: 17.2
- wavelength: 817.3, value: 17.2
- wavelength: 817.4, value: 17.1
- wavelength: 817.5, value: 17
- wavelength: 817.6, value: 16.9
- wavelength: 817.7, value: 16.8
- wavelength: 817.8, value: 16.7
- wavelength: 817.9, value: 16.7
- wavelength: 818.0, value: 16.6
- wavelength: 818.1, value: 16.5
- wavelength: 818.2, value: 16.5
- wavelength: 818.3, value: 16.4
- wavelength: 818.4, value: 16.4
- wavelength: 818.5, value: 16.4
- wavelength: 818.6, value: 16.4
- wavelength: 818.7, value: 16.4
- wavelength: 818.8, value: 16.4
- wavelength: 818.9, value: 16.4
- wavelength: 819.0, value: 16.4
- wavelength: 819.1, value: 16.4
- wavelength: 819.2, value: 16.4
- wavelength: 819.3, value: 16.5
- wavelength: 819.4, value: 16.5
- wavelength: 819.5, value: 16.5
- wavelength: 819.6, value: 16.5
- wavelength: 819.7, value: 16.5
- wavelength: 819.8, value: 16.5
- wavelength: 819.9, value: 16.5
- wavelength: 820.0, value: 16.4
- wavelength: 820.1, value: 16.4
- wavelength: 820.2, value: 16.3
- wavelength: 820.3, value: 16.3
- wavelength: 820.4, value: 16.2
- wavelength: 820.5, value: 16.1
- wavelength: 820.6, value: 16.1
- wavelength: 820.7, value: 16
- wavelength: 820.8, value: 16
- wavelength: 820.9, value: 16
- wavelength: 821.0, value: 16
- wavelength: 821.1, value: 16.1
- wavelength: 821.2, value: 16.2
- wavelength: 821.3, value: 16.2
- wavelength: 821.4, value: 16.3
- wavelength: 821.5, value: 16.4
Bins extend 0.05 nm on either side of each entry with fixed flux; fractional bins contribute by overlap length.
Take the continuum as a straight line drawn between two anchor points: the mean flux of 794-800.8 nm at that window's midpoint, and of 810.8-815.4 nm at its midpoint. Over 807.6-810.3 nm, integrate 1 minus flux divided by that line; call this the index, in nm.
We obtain 0.14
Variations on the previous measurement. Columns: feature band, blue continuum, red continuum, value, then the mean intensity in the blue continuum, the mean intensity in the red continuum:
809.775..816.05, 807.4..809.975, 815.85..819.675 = -0.157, 16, 16.9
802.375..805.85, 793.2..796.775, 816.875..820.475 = -0.095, 15.9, 16.6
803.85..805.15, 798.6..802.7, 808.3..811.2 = -0.052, 16.4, 15.8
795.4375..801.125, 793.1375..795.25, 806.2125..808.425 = -0.094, 15.8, 16.3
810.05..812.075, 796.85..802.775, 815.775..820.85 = 0.064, 16.4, 16.8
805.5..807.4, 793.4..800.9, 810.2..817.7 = 0.033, 16.1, 17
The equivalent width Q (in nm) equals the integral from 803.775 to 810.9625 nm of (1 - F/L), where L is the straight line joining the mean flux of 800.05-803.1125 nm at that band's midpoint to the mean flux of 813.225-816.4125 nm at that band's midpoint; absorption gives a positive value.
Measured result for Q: 0.30 nm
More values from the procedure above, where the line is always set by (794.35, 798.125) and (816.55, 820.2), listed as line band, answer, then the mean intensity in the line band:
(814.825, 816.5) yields -0.11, 17.7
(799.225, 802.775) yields -0.03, 16.4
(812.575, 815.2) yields -0.09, 17.2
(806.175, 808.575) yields 0.02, 16.3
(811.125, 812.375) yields 0.00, 16.6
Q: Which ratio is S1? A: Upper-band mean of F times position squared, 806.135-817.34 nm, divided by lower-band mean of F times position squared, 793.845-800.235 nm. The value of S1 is 1.07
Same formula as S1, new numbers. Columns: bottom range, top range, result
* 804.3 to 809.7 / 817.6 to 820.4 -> 1.04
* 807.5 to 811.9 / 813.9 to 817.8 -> 1.11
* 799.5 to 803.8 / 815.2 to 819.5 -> 1.08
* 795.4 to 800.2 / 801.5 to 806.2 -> 1.04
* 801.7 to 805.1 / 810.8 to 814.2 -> 1.03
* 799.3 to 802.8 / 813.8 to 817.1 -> 1.11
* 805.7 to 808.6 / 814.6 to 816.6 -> 1.11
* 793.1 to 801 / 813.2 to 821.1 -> 1.11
